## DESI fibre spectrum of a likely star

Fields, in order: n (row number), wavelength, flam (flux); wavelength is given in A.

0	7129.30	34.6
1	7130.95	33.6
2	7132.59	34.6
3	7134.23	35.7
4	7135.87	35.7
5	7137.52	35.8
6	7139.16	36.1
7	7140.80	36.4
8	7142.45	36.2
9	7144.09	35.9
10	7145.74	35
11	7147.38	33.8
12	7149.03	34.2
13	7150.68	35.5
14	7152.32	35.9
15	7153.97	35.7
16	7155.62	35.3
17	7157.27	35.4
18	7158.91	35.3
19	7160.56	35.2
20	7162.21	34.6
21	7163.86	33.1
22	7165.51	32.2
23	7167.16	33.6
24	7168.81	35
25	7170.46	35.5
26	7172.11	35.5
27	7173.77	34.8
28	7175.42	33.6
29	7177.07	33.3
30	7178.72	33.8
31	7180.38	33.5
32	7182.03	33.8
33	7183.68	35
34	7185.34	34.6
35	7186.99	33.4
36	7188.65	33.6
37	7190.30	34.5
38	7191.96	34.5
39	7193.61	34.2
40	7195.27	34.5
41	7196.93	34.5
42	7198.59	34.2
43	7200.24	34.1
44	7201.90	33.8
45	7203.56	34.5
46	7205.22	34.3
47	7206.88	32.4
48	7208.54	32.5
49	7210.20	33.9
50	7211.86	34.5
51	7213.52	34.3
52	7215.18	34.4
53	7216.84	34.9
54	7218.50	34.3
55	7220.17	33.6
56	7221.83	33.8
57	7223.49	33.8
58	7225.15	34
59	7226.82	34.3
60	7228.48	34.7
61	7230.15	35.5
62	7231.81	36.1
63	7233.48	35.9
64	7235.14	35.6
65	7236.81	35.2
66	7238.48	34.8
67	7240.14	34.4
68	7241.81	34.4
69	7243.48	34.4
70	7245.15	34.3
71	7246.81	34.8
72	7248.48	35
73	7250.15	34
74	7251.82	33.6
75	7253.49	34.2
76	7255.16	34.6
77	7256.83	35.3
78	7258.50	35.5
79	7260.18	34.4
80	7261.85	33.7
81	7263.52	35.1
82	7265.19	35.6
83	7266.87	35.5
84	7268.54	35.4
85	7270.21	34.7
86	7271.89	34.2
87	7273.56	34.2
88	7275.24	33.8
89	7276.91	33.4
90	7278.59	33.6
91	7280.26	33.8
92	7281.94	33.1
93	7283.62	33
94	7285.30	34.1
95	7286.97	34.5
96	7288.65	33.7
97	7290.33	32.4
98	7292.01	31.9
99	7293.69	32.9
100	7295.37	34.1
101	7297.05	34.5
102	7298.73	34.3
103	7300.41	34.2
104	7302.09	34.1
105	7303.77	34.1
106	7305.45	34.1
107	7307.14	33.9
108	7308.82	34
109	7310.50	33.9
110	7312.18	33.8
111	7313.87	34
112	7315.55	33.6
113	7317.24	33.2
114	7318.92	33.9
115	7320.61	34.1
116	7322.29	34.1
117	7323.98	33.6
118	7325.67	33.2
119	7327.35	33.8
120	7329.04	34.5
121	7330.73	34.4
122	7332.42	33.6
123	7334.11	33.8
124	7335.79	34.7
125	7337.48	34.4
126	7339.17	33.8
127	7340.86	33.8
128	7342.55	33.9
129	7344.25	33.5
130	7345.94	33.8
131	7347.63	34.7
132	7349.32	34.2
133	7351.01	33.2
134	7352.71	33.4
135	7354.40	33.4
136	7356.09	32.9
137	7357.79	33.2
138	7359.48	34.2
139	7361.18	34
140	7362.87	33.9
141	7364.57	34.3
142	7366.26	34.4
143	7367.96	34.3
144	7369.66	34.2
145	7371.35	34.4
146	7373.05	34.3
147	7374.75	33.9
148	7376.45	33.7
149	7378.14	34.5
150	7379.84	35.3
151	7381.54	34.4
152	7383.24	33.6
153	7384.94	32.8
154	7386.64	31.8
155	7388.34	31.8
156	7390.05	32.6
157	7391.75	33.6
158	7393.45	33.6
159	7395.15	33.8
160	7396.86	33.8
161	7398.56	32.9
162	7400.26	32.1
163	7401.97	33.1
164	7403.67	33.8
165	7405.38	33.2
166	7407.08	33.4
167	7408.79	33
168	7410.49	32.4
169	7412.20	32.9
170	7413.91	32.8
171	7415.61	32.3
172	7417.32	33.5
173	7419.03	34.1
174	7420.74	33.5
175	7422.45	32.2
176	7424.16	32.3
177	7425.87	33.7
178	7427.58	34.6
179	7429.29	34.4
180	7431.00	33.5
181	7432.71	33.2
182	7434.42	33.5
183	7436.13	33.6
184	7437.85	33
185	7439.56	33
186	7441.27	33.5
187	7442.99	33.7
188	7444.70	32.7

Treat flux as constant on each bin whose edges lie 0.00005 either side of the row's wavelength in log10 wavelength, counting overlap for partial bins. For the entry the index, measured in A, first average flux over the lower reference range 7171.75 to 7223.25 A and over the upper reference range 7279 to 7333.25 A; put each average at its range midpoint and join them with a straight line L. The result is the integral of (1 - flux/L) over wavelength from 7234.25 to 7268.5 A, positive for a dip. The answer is -0.8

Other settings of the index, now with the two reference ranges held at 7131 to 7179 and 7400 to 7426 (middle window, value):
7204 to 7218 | 0.2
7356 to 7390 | -0.5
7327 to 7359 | -0.3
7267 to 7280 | -0.1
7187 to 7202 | 0.2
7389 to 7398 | -0.1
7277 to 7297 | 0.3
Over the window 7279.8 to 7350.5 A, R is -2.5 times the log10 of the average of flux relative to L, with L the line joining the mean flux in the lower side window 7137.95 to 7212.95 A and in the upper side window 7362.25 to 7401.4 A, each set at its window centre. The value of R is 0.00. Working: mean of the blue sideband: 34.5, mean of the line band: 33.8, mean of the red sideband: 33.6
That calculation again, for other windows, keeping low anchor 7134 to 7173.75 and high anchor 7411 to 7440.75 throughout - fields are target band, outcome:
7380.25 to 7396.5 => 0.01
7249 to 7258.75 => 0.00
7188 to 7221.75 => 0.02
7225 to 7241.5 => -0.02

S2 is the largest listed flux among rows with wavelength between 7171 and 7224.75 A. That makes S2 35.5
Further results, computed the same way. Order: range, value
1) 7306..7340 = 34.7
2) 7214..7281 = 36.1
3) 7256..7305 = 35.6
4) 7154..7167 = 35.4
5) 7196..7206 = 34.5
